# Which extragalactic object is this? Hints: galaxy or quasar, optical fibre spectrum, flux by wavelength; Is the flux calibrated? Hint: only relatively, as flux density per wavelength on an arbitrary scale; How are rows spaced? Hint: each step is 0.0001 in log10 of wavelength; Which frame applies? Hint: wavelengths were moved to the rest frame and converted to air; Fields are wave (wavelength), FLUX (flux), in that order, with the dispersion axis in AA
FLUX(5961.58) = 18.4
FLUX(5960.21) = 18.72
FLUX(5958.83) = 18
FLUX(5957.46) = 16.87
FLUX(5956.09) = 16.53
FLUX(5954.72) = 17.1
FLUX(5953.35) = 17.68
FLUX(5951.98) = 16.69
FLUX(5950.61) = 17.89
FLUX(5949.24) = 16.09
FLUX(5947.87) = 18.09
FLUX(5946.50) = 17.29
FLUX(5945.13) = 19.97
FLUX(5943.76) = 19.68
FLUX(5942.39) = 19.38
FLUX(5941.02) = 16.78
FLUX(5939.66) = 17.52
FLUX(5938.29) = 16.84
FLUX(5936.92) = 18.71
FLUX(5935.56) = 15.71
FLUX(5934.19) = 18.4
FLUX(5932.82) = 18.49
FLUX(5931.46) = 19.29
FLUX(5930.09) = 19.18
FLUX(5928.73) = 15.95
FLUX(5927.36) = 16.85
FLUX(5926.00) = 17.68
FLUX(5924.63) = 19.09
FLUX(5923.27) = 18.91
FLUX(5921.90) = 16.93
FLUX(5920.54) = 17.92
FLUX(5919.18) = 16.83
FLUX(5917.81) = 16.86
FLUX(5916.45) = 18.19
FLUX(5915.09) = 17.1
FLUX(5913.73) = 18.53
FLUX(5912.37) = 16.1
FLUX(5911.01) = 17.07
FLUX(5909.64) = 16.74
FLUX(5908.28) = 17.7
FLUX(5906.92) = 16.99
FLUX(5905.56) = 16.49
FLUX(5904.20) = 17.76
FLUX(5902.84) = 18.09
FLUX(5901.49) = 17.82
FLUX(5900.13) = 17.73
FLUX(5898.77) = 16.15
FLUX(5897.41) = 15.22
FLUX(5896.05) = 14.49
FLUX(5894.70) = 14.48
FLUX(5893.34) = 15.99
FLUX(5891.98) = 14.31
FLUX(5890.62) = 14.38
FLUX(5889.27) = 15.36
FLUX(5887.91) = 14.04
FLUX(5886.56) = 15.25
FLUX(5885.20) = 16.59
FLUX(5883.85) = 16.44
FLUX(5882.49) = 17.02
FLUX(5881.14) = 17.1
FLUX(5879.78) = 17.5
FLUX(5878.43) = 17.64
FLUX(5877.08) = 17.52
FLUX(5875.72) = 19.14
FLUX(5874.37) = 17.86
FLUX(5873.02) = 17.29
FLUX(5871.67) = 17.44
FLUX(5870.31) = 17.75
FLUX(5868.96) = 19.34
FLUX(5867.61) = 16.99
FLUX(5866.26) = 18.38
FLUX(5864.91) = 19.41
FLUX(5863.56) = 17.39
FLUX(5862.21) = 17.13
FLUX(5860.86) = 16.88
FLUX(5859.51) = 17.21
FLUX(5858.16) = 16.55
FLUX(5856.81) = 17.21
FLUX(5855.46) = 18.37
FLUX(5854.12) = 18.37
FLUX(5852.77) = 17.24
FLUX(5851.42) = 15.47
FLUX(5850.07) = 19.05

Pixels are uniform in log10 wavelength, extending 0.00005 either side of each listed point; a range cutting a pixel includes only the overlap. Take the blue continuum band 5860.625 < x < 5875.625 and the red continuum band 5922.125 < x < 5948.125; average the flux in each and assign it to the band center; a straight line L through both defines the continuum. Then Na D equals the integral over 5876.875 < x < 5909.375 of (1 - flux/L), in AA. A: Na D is 2.96 AA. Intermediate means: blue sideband 17.9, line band 16.3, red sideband 18.1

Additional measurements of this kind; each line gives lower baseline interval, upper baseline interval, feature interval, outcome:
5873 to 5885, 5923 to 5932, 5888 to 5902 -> 1.7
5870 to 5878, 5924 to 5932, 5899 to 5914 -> 0.5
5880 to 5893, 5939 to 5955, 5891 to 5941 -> -1.2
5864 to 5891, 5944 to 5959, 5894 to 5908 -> 0.6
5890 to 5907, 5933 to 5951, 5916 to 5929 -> -0.4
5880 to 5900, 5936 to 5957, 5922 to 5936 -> -0.7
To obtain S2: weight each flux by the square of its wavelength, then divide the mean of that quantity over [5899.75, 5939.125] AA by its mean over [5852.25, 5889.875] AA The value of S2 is 1.03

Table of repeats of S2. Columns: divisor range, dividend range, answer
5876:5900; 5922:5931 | 1.14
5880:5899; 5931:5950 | 1.18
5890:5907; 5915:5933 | 1.11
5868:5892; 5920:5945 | 1.09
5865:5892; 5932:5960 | 1.07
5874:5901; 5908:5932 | 1.10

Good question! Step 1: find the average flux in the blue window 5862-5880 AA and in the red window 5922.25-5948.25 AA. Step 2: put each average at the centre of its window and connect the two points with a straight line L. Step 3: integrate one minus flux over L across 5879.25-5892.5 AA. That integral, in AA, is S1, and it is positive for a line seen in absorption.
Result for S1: 1.61 AA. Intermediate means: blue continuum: 17.9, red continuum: 18.1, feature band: 15.8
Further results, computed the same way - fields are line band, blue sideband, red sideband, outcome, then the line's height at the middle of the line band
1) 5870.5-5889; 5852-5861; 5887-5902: -0.9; 16.2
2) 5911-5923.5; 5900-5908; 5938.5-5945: 0.3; 17.8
